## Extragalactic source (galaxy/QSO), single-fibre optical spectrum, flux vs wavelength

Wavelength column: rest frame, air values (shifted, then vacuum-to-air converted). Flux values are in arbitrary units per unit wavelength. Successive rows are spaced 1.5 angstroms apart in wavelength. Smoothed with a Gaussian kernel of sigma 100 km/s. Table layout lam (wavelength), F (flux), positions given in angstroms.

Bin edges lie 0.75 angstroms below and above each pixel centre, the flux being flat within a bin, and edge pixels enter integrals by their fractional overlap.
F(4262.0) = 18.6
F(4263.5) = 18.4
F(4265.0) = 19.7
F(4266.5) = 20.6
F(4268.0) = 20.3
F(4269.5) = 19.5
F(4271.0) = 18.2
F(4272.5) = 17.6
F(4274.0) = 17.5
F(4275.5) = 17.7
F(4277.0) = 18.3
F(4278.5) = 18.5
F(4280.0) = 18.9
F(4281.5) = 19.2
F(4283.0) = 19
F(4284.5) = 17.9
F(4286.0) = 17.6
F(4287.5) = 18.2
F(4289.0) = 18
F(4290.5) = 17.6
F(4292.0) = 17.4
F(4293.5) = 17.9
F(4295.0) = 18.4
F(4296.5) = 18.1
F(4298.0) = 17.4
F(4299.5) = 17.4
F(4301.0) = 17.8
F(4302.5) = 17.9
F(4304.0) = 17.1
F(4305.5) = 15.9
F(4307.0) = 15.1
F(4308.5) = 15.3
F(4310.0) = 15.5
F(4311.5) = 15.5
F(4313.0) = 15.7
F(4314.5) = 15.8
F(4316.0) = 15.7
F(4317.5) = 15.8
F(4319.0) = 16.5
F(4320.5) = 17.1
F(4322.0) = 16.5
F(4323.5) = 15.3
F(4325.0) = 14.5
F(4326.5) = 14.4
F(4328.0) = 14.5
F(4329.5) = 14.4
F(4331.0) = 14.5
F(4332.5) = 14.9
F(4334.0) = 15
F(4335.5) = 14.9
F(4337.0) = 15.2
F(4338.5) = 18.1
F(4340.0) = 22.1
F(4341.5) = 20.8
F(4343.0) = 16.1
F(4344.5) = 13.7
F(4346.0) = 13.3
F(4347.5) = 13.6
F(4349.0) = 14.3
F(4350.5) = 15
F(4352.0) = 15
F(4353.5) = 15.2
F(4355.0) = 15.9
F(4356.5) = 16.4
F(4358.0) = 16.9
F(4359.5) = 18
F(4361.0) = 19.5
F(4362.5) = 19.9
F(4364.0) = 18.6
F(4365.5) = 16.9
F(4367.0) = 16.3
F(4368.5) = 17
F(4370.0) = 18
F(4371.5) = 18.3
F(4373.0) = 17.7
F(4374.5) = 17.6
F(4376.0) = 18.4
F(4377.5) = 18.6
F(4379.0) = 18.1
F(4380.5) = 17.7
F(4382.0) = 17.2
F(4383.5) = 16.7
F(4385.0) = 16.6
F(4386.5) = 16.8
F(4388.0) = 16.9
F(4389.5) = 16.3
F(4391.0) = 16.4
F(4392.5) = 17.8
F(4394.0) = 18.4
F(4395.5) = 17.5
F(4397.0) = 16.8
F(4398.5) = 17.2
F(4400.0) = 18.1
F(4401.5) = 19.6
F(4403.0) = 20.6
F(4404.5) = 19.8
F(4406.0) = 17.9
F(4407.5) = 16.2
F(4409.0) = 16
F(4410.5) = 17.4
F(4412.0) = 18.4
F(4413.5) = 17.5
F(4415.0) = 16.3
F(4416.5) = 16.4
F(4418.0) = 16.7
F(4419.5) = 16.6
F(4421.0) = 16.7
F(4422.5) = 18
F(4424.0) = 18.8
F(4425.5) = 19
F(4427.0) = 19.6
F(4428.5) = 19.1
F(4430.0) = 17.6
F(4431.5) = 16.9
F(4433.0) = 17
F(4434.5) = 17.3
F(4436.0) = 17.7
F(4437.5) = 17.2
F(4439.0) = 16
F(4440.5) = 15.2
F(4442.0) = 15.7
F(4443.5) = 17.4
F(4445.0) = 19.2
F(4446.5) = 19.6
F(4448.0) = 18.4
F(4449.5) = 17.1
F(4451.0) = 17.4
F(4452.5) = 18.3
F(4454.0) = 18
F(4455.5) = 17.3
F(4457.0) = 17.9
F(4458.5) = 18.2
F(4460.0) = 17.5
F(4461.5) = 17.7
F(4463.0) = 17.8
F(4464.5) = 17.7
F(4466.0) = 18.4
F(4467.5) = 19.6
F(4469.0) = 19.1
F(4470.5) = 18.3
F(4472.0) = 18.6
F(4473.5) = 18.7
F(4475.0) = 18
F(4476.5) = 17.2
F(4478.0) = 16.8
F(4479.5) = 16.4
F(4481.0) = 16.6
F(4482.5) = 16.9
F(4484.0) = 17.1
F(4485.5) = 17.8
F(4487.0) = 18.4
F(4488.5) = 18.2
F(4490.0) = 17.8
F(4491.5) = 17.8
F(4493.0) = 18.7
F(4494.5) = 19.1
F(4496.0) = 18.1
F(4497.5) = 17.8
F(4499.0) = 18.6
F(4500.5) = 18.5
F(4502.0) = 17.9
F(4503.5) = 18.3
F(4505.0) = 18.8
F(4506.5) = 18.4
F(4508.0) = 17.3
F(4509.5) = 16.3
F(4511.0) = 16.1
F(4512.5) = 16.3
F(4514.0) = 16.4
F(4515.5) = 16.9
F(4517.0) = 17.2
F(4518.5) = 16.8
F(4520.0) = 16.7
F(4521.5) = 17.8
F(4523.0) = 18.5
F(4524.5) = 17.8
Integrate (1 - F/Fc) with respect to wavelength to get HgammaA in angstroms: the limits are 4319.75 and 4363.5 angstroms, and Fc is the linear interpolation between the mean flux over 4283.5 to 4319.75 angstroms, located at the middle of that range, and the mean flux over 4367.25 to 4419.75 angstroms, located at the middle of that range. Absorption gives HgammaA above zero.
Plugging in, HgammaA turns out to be 2.9 angstroms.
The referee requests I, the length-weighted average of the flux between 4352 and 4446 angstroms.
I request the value 17.5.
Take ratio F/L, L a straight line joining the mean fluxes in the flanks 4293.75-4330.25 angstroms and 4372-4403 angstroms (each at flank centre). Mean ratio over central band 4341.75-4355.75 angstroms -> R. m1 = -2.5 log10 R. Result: 0.13 mag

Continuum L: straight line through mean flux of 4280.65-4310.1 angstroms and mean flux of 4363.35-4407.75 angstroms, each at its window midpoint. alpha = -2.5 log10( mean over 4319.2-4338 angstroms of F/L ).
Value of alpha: 0.16 mag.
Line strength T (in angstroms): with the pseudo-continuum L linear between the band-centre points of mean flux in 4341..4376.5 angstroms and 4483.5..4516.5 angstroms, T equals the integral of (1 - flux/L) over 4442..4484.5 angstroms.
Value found -0.9 angstroms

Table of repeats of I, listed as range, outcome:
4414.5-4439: 17.5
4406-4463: 17.5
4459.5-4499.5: 18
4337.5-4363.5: 16.7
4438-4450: 17.3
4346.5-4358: 15.1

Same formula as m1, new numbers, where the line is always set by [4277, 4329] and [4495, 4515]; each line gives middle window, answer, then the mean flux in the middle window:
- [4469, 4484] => 0.00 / 17.6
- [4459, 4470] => -0.05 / 18.3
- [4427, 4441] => 0.00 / 17.3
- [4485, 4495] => -0.04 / 18.2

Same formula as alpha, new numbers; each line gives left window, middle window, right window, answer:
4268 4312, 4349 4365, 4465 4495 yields 0.05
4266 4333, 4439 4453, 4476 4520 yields -0.01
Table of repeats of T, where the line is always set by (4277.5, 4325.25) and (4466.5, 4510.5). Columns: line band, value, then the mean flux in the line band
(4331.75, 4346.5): 0.7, 16.5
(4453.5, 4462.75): 0.0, 17.8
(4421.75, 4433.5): -0.4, 18.3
